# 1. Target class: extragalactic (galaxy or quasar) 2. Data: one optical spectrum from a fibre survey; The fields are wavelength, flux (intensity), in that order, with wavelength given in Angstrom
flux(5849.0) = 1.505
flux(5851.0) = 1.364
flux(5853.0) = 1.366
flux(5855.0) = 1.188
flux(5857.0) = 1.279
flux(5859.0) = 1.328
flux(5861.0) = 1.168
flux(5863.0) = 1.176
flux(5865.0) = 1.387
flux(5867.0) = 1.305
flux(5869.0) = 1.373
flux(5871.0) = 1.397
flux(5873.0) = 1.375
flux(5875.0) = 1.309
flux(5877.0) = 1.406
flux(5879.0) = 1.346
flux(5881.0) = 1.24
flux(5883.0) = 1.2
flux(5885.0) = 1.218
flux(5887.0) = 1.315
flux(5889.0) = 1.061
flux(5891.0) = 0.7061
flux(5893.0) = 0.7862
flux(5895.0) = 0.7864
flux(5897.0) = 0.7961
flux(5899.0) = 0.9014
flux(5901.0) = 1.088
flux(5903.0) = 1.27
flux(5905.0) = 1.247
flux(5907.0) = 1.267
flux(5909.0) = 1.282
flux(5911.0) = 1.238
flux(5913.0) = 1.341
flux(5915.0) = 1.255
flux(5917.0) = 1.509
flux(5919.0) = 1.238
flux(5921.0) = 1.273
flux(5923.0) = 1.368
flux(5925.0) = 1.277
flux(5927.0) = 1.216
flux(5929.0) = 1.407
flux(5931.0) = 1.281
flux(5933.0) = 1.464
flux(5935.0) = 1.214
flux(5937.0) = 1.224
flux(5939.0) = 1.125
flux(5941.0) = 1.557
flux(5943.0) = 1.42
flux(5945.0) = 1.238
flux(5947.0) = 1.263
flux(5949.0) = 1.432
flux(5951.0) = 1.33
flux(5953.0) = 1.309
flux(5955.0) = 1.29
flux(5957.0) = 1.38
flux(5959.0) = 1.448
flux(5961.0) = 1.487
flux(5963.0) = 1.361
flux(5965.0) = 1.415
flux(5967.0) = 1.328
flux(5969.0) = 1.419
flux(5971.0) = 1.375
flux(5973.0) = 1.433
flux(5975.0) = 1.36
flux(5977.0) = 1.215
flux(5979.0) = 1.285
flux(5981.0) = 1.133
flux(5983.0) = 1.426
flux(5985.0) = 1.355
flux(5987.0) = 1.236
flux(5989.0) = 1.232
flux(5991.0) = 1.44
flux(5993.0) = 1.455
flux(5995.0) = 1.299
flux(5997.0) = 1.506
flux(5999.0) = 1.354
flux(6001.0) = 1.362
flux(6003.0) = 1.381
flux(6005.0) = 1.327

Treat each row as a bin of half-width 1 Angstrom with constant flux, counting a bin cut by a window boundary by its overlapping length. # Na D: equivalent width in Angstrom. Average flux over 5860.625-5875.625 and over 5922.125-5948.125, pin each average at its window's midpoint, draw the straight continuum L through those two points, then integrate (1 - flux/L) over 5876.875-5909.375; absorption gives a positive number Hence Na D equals 5.3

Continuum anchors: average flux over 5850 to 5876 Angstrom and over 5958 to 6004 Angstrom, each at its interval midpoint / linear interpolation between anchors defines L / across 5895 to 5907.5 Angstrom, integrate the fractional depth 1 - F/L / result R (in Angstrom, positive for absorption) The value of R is 2.48 Angstrom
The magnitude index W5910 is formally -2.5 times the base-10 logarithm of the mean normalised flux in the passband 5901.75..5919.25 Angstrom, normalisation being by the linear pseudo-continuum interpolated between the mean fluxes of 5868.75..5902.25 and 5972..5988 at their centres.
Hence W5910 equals -0.10 mag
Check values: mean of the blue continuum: 1.13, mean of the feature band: 1.29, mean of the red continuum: 1.31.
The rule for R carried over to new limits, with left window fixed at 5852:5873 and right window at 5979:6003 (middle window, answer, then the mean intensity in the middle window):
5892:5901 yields 3.19 Angstrom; 0.848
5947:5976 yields -0.98 Angstrom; 1.38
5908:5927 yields 0.22 Angstrom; 1.3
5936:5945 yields 0.04 Angstrom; 1.32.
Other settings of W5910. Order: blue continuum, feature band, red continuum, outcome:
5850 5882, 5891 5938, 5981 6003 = 0.12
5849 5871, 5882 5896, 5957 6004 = 0.29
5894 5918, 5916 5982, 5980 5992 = -0.08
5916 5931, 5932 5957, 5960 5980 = 0.02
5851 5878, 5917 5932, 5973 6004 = 0.01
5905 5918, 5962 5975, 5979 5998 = -0.04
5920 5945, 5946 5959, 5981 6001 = -0.01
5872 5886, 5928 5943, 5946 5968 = 0.01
